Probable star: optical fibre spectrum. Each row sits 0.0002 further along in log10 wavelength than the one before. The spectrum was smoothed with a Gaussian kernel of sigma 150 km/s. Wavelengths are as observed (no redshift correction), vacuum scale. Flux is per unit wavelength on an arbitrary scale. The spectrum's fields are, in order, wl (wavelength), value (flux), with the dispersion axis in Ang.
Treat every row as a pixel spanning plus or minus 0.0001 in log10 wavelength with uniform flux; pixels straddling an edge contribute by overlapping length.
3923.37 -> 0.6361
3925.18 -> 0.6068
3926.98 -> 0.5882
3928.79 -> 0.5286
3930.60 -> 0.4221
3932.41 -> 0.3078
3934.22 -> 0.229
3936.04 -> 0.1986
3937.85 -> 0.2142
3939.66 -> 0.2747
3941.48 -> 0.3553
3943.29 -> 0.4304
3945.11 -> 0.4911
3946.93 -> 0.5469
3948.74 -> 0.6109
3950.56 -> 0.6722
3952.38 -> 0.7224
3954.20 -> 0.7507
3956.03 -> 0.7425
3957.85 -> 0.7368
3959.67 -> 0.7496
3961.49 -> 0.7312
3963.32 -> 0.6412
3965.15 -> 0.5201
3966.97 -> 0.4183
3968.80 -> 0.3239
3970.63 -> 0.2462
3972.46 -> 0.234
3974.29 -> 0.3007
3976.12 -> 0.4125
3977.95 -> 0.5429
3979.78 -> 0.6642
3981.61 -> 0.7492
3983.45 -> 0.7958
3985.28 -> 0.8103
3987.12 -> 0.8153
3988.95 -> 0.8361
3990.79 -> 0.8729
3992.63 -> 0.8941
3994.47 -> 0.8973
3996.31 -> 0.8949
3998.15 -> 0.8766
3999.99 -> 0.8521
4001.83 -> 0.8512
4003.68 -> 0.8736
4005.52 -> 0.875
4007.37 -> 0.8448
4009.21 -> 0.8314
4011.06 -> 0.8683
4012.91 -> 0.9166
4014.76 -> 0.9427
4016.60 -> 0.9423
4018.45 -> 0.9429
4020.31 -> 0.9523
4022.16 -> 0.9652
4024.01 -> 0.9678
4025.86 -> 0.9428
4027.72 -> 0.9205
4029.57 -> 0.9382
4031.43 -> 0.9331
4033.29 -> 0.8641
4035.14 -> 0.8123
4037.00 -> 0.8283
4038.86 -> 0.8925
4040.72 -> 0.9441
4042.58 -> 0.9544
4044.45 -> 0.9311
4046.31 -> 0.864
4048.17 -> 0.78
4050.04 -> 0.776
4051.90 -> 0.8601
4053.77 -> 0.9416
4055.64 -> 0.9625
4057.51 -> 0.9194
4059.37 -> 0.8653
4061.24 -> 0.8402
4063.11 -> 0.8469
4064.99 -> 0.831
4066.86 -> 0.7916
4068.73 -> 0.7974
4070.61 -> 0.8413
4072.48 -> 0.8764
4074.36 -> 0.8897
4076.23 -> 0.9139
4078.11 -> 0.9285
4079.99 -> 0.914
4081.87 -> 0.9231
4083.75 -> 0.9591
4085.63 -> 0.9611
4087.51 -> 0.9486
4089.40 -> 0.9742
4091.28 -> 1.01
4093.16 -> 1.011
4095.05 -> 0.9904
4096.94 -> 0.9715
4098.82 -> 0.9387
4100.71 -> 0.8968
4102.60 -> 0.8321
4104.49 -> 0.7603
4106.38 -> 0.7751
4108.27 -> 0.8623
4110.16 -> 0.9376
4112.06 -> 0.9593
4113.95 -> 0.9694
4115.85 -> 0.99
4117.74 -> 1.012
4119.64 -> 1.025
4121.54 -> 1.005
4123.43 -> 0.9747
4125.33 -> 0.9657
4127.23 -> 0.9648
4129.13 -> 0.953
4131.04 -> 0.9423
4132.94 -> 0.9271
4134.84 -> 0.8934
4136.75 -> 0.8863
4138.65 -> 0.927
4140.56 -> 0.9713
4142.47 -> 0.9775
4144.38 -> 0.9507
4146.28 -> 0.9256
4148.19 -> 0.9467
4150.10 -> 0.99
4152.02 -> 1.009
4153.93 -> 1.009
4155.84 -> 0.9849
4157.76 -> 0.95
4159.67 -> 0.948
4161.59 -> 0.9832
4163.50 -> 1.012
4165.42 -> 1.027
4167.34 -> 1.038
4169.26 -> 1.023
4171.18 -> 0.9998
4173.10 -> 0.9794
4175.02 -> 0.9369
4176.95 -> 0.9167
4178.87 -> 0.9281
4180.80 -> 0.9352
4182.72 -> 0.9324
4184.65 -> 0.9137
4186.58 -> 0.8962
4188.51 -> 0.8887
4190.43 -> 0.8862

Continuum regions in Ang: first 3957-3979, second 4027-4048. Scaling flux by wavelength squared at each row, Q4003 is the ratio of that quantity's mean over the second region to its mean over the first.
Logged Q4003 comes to 1.90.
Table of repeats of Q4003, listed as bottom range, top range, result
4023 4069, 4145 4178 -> 1.18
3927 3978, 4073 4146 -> 2.12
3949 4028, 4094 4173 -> 1.36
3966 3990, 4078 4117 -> 1.78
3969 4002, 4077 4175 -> 1.49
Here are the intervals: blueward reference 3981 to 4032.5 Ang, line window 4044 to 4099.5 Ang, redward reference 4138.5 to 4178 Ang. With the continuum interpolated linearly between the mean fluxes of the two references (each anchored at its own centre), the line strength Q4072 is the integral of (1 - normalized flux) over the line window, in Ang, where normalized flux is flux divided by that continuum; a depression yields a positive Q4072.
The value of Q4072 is 1.45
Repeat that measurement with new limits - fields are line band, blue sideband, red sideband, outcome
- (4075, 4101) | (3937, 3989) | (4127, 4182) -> -4.1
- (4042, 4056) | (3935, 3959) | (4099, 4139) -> -2.2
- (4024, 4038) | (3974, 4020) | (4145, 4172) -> -0.8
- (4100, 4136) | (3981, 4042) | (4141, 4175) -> 1.1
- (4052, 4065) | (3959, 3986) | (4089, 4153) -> -1.9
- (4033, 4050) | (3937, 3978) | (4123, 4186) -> -4.1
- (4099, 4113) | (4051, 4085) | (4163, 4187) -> 0.7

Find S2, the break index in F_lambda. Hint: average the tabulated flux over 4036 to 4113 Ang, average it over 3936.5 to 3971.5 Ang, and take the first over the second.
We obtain 1.7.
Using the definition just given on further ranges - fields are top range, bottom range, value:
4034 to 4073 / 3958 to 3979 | 1.81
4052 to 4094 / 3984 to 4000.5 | 1.05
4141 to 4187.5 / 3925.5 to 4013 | 1.55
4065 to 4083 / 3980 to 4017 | 1.02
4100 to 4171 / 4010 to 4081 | 1.07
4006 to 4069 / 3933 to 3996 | 1.55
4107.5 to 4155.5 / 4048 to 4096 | 1.07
